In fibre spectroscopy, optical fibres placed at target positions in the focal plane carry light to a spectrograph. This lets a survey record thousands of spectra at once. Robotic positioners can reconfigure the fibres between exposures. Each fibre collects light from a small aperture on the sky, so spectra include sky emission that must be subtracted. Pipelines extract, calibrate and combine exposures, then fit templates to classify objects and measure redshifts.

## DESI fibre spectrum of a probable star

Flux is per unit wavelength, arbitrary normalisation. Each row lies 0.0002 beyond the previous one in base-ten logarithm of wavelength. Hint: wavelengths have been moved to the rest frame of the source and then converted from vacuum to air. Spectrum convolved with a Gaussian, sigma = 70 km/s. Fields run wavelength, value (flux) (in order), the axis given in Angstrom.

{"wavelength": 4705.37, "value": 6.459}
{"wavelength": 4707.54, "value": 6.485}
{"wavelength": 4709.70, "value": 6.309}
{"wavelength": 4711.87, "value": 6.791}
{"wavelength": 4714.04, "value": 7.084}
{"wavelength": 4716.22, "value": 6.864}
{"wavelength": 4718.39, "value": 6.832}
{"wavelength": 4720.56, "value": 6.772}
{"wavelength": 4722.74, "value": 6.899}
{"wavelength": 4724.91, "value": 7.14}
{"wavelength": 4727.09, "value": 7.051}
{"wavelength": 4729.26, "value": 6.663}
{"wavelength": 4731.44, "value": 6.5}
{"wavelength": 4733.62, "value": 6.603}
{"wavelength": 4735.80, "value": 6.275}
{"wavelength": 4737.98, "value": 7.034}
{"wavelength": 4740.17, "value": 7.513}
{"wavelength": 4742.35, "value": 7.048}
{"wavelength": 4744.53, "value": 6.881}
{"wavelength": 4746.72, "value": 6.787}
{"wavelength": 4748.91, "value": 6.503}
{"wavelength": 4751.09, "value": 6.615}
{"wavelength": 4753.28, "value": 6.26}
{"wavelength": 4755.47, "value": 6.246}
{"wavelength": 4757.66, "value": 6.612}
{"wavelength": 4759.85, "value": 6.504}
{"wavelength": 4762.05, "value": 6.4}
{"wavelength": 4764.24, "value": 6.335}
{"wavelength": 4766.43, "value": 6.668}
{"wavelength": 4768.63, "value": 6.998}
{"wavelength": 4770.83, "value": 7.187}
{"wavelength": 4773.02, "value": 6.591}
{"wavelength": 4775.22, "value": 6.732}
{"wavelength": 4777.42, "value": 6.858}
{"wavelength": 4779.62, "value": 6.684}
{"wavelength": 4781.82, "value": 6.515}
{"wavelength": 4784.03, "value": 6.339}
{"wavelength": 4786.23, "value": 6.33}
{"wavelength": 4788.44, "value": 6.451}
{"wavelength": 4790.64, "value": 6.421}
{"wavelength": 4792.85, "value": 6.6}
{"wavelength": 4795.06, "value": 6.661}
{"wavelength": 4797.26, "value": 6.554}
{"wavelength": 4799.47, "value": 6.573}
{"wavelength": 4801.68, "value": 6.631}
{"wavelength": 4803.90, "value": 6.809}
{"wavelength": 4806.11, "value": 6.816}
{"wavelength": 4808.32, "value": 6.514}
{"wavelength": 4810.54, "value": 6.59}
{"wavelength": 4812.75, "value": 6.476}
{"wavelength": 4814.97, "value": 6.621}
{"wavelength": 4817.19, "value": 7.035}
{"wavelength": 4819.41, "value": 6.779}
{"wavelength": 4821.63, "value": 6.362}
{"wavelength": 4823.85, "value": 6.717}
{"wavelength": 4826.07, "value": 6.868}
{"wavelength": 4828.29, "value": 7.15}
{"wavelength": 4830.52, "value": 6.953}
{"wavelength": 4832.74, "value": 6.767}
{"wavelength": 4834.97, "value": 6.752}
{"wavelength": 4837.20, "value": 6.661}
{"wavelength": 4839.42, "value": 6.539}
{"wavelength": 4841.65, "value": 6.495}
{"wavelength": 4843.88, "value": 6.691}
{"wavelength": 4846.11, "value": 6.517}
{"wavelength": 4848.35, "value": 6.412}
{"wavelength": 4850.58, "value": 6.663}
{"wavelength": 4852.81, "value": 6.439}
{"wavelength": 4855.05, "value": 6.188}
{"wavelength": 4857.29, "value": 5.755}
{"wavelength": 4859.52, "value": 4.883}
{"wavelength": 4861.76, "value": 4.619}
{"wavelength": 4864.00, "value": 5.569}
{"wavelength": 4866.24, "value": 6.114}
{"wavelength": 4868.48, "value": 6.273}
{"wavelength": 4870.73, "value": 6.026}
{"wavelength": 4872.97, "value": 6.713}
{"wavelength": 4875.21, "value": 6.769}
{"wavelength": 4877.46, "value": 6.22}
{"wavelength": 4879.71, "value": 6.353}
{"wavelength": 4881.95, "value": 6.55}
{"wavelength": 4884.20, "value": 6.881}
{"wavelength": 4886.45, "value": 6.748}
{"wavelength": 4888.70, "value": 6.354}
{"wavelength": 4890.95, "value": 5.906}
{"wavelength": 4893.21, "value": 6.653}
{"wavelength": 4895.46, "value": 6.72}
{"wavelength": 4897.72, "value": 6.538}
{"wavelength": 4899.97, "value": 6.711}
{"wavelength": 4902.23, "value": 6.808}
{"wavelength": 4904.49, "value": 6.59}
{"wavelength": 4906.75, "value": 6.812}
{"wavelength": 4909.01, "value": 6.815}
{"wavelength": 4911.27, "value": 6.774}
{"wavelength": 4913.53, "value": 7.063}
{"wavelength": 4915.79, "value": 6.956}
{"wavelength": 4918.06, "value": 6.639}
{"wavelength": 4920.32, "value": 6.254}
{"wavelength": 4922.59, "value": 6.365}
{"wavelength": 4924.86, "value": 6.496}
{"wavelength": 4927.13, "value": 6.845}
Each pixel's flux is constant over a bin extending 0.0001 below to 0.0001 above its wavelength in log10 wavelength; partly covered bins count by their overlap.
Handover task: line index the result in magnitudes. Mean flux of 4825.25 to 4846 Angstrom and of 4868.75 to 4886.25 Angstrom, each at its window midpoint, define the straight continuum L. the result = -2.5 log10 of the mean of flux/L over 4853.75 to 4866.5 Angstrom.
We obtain 0.20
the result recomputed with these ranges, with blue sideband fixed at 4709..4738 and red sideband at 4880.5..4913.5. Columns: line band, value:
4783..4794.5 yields 0.05 mag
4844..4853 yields 0.02 mag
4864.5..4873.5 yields 0.08 mag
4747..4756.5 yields 0.05 mag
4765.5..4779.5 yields -0.02 mag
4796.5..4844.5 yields 0.00 mag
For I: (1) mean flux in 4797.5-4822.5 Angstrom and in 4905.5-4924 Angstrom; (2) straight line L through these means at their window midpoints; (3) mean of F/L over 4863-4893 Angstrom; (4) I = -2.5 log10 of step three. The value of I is 0.06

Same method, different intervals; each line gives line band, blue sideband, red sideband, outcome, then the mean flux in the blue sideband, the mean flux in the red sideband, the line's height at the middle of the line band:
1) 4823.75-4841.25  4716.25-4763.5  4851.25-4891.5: -0.08 mag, 6.72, 6.14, 6.31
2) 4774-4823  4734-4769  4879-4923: 0.01 mag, 6.66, 6.63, 6.65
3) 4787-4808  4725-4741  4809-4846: 0.02 mag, 6.81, 6.71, 6.74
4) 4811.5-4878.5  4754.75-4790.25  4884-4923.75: 0.04 mag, 6.59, 6.64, 6.62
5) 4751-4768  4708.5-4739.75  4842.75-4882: 0.03 mag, 6.79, 6.14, 6.62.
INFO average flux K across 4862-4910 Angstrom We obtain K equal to 6.45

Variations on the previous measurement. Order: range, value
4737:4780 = 6.72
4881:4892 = 6.49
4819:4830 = 6.78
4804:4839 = 6.74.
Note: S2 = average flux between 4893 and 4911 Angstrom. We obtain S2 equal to 6.71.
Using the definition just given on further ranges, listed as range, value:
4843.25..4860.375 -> 6.2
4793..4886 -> 6.47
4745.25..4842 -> 6.64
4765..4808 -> 6.65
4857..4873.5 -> 5.71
